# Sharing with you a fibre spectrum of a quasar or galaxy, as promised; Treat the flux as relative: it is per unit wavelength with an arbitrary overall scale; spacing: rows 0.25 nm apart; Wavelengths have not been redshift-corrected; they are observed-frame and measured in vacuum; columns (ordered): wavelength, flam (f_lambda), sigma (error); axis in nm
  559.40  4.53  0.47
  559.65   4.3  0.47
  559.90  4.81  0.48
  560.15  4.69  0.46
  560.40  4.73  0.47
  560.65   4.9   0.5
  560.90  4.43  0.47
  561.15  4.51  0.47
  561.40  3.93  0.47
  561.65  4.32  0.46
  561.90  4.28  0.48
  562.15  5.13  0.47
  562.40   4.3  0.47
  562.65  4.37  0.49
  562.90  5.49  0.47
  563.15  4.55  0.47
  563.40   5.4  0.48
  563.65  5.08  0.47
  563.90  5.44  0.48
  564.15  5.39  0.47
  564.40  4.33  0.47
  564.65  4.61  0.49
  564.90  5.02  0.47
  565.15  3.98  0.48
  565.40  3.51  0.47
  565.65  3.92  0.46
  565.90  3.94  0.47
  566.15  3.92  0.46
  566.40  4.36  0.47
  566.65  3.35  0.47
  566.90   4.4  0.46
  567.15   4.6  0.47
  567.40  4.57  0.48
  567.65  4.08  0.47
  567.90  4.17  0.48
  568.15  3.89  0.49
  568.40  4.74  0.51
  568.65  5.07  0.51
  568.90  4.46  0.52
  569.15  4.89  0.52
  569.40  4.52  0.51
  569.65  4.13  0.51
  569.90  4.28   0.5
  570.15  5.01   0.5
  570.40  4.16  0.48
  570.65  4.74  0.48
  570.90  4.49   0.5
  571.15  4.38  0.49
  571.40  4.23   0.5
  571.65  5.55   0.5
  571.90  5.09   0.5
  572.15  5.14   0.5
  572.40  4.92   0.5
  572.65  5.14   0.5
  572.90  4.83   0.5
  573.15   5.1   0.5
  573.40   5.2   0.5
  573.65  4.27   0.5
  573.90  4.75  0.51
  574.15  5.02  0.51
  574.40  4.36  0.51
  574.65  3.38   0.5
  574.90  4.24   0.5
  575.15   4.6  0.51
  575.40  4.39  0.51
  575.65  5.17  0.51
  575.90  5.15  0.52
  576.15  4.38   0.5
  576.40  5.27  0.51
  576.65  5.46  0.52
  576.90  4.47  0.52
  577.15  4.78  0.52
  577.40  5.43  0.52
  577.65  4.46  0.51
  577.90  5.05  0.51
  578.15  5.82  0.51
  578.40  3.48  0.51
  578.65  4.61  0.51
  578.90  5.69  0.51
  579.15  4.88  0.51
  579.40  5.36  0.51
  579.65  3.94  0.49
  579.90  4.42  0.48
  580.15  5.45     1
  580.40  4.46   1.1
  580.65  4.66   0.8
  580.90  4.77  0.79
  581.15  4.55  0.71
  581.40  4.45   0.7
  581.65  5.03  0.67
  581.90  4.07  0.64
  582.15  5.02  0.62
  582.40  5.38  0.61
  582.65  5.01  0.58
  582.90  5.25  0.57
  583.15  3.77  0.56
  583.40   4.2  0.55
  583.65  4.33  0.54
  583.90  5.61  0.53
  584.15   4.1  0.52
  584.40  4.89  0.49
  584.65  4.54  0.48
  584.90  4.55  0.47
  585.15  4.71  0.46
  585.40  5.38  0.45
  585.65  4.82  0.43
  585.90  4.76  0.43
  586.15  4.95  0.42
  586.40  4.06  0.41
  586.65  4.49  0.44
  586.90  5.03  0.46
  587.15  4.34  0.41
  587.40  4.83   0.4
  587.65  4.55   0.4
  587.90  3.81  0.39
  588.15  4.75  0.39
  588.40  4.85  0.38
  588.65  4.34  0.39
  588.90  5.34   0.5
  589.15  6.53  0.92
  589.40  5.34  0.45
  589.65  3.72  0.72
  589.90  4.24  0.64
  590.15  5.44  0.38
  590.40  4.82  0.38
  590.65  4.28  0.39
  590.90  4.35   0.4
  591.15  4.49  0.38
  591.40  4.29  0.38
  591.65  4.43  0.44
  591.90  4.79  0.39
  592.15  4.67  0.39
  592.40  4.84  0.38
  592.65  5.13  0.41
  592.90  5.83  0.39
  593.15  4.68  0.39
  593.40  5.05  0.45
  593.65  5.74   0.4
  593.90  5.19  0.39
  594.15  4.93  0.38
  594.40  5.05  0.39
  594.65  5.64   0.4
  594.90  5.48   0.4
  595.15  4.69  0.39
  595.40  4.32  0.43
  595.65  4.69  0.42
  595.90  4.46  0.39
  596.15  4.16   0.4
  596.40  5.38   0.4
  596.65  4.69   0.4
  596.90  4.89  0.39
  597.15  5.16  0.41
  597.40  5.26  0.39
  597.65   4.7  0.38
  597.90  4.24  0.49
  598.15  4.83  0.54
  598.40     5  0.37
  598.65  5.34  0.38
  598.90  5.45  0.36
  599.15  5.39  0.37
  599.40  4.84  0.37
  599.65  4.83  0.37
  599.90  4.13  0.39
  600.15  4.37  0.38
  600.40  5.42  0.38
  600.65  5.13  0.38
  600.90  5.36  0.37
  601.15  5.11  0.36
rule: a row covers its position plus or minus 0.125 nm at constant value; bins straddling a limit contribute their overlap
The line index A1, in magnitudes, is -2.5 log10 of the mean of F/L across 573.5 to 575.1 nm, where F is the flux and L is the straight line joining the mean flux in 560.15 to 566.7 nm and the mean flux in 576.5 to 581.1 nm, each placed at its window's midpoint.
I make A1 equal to 0.09 mag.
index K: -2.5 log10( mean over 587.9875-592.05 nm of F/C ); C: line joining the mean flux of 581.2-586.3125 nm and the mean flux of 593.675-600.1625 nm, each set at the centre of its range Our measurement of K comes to 0.017 mag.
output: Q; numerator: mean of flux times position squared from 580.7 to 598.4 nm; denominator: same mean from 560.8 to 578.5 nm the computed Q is 1.11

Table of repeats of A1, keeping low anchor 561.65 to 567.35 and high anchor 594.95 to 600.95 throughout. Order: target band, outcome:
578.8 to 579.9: -0.05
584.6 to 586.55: 0.00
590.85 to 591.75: 0.10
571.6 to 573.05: -0.11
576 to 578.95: -0.05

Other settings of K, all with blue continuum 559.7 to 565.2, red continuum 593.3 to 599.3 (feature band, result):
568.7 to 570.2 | 0.05 mag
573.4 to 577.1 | 0.04 mag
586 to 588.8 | 0.08 mag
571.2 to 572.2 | -0.03 mag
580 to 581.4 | 0.03 mag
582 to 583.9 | 0.03 mag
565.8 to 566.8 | 0.21 mag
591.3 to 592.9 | 0.04 mag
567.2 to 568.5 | 0.11 mag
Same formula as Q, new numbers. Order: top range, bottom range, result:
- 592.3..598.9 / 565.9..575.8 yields 1.19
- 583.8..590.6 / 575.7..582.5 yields 1.01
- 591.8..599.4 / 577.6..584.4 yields 1.11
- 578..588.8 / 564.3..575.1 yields 1.10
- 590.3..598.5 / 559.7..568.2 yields 1.20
